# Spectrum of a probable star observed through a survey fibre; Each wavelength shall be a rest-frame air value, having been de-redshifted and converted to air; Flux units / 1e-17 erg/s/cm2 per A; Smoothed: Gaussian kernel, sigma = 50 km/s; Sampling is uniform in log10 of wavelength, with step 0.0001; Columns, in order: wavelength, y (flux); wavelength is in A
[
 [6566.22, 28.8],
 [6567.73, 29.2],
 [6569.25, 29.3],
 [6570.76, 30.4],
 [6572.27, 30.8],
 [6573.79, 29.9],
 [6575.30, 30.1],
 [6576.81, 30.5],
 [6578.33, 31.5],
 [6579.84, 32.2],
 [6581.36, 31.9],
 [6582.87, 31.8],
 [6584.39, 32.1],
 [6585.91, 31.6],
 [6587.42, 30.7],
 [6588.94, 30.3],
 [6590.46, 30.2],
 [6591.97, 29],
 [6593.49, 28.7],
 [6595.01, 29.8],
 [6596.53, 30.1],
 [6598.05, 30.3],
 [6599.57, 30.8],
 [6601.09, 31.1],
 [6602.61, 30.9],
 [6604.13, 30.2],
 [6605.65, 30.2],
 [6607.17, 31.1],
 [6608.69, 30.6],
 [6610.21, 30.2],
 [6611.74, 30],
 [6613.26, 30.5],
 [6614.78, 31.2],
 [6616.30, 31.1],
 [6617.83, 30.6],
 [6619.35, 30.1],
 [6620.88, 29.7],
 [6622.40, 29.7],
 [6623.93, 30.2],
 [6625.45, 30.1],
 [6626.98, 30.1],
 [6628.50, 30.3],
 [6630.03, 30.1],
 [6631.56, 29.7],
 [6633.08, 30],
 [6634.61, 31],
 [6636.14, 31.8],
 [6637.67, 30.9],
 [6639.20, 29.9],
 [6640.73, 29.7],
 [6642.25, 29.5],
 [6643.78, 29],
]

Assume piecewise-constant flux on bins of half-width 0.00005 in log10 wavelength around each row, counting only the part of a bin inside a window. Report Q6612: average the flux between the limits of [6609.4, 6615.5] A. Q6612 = 30.5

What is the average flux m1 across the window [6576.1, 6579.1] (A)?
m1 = 31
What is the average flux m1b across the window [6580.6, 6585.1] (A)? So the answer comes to 31.9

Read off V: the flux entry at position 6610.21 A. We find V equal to 30.2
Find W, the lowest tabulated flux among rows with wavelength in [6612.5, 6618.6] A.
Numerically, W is 30.5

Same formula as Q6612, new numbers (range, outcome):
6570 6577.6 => 30.4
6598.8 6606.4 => 30.6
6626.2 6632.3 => 30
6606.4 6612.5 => 30.5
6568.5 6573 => 30.2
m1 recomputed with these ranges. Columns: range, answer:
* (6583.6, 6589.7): 31.1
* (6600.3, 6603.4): 31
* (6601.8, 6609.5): 30.6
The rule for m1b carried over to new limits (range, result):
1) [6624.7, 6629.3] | 30.2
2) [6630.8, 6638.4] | 30.7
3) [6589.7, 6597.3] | 29.6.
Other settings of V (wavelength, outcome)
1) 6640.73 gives 29.7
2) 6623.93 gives 30.2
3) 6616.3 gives 31.1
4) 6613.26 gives 30.5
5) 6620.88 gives 29.7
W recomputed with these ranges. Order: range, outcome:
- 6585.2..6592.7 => 29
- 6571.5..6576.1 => 29.9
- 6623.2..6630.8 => 30.1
